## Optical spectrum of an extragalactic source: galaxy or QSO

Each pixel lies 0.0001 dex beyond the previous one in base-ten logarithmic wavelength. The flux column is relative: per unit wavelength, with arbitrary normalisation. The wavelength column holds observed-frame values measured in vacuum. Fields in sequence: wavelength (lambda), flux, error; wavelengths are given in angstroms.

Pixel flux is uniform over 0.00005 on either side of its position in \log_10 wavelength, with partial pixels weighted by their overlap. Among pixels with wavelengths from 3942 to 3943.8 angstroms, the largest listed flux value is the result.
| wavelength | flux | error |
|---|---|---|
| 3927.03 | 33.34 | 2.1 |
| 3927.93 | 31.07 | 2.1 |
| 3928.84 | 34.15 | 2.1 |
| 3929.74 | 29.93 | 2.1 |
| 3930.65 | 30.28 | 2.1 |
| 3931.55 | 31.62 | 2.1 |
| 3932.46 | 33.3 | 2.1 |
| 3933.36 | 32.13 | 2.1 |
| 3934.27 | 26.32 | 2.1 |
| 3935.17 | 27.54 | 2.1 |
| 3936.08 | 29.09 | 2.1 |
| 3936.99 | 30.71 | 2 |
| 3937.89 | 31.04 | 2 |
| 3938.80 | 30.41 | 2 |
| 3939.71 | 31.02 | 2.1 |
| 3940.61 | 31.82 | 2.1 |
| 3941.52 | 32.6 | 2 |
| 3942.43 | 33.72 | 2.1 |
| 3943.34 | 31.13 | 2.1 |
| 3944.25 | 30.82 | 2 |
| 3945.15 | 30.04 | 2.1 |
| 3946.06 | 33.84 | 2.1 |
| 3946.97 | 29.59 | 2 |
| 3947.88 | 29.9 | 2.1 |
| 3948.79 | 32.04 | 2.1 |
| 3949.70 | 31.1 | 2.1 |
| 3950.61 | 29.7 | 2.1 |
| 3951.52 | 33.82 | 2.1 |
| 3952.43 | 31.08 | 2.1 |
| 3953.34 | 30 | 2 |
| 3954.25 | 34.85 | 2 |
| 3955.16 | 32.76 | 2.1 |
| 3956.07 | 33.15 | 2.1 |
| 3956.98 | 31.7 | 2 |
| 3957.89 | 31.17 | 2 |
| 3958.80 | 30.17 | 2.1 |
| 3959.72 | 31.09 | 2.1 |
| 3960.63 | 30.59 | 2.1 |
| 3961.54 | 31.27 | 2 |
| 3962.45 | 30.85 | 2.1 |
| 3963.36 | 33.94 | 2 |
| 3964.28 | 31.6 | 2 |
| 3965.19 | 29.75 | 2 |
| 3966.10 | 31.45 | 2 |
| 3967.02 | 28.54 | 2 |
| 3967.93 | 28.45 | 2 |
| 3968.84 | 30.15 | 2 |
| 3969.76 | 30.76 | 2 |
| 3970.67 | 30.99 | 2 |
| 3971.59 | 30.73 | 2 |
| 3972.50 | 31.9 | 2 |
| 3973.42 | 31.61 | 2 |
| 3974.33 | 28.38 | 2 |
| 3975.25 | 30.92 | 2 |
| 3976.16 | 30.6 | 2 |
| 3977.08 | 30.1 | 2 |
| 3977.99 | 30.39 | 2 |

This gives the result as 33.72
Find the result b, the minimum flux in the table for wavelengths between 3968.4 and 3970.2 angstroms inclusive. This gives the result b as 30.15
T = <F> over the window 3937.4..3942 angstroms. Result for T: 31.4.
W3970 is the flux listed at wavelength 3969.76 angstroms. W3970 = 30.76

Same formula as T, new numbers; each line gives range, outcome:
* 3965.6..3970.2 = 29.9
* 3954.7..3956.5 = 33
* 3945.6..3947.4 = 31.7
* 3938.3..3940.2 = 30.8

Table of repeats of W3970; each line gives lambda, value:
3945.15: 30.04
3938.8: 30.41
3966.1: 31.45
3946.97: 29.59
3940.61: 31.82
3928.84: 34.15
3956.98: 31.7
